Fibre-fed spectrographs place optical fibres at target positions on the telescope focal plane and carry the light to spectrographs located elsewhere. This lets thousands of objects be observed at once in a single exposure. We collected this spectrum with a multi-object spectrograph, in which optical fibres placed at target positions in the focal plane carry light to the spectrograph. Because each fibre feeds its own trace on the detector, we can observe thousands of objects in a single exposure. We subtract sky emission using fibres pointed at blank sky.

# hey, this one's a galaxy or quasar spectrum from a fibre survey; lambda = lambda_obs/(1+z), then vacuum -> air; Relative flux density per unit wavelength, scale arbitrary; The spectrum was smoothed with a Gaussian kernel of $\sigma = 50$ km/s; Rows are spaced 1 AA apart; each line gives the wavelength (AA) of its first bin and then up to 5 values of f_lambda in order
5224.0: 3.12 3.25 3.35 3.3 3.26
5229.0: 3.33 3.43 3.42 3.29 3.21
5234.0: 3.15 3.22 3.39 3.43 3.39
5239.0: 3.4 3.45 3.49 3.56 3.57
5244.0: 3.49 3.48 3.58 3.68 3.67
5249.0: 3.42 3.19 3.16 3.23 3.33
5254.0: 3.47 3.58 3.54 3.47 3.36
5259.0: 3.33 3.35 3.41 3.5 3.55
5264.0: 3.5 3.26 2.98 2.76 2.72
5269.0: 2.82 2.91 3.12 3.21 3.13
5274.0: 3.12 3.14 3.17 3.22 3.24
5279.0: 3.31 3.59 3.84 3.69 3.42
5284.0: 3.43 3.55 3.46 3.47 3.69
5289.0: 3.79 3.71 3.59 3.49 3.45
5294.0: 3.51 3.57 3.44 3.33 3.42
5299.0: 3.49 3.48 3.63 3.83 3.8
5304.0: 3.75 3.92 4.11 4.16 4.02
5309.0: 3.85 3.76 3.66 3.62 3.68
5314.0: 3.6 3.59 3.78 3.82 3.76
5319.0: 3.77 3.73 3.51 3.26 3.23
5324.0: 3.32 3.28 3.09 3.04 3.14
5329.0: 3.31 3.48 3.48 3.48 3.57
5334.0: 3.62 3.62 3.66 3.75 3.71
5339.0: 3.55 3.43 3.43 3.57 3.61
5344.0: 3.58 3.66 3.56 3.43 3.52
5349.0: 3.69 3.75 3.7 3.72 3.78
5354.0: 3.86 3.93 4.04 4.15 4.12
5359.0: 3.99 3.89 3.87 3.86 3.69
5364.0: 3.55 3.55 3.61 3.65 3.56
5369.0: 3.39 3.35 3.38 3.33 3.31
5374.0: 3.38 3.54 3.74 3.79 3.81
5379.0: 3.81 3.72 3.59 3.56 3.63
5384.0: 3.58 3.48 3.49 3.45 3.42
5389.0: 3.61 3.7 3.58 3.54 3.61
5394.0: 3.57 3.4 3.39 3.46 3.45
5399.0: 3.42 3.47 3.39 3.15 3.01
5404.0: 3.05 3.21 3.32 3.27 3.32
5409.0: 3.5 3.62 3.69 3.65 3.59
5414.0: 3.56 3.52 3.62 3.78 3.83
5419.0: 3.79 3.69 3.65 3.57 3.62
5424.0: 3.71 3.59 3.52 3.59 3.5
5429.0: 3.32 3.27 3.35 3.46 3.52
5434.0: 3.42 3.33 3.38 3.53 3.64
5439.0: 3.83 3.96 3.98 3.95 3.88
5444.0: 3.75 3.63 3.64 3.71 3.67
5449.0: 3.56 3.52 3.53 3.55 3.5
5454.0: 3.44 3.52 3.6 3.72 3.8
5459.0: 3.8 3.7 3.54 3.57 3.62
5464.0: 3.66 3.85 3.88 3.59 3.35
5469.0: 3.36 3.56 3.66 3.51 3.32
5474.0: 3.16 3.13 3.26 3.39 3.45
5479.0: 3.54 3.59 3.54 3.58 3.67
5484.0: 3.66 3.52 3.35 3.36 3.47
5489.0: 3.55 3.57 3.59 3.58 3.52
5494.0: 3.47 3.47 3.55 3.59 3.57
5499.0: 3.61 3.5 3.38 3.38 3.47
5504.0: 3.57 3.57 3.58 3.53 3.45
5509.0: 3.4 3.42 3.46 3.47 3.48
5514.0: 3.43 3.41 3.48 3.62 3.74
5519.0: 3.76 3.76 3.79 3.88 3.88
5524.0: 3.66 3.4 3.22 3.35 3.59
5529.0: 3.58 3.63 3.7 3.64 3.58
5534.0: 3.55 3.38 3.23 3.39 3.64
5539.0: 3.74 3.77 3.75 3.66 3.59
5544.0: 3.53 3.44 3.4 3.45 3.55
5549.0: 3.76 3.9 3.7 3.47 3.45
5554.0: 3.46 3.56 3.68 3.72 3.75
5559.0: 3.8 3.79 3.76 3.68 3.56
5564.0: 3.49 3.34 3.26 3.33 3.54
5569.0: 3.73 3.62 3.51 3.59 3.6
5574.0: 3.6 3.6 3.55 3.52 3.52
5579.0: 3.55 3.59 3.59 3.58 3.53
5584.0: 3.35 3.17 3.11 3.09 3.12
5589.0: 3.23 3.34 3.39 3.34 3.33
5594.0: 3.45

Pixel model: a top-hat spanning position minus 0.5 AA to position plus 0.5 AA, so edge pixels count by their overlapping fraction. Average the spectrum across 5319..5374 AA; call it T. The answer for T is 3.58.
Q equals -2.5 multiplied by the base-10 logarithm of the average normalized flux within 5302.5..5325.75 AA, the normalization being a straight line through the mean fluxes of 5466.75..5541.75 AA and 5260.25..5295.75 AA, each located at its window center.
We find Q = -0.09 mag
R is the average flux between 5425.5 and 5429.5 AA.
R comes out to 3.48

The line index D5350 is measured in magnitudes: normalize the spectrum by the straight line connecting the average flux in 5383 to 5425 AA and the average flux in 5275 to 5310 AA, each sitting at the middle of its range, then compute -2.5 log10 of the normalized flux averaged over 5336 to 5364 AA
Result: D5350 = -0.05 mag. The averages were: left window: 3.6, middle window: 3.73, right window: 3.51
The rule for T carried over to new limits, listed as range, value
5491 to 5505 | 3.52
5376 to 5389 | 3.62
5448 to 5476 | 3.55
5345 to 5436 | 3.57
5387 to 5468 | 3.56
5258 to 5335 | 3.47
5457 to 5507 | 3.53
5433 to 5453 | 3.65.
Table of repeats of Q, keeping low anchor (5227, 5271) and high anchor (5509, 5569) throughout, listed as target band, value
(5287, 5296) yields -0.07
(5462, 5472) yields -0.03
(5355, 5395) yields -0.06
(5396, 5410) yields 0.05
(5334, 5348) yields -0.05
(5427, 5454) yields -0.03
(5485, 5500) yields 0.01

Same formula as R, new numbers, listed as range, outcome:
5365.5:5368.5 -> 3.61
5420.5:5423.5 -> 3.61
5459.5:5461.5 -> 3.62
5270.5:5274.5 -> 3.15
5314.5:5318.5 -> 3.74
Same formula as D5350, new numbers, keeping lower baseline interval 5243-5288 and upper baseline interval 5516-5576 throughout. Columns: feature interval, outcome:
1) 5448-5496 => 0.00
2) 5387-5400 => -0.02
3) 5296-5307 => -0.10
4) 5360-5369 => -0.07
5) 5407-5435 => -0.02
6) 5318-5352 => -0.03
